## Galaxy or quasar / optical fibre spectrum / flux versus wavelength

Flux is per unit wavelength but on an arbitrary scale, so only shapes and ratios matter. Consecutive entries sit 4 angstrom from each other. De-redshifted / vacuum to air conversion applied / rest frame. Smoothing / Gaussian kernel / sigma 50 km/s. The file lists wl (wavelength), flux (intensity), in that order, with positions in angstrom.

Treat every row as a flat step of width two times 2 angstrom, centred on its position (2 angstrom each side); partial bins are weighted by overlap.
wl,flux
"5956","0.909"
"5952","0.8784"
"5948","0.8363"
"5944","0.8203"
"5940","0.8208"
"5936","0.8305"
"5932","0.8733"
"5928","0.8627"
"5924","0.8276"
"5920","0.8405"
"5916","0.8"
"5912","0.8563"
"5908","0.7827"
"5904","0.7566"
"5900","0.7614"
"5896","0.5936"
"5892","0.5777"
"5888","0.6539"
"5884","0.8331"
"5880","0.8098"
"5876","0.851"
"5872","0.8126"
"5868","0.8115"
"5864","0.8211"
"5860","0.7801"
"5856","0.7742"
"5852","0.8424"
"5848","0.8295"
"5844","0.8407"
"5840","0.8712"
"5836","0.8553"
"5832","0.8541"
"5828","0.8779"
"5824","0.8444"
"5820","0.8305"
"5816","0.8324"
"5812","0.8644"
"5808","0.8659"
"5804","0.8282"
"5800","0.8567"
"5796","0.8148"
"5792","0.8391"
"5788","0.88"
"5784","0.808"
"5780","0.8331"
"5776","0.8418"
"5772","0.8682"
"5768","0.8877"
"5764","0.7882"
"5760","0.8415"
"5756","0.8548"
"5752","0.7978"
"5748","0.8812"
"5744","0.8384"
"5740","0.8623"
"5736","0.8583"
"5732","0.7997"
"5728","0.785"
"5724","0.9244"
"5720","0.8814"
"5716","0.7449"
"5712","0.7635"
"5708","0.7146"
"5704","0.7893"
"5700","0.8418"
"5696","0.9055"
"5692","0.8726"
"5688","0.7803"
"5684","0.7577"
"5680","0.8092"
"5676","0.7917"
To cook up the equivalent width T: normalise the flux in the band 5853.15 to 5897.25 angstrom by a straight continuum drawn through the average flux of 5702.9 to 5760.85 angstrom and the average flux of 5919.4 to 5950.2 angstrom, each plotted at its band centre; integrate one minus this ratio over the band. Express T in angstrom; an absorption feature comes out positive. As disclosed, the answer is 3.9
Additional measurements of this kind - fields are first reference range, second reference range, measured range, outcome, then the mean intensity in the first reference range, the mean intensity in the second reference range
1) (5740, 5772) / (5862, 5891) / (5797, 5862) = -2.2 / 0.844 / 0.791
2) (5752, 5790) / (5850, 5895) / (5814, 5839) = -1.4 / 0.842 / 0.775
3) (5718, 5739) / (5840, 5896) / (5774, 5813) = -1.1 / 0.85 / 0.784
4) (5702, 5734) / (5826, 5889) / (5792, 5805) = -0.3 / 0.8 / 0.823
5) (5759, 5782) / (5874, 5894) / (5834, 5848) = -1.2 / 0.844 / 0.745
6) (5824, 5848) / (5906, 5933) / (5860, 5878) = 0.6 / 0.856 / 0.833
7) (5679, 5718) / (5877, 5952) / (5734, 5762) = -1.8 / 0.798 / 0.789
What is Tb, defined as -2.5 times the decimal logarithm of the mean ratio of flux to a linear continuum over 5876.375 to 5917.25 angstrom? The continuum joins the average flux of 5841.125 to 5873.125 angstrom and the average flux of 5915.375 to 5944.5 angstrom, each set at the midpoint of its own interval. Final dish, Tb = 0.11 mag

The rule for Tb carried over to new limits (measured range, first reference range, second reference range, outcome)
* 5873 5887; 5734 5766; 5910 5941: 0.029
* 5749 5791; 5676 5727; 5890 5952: -0.045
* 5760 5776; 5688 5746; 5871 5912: -0.058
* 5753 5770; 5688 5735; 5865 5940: -0.039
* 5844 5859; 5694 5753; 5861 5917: -0.050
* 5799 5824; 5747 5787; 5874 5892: -0.046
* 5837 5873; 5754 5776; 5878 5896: -0.110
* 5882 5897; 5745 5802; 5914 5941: 0.245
